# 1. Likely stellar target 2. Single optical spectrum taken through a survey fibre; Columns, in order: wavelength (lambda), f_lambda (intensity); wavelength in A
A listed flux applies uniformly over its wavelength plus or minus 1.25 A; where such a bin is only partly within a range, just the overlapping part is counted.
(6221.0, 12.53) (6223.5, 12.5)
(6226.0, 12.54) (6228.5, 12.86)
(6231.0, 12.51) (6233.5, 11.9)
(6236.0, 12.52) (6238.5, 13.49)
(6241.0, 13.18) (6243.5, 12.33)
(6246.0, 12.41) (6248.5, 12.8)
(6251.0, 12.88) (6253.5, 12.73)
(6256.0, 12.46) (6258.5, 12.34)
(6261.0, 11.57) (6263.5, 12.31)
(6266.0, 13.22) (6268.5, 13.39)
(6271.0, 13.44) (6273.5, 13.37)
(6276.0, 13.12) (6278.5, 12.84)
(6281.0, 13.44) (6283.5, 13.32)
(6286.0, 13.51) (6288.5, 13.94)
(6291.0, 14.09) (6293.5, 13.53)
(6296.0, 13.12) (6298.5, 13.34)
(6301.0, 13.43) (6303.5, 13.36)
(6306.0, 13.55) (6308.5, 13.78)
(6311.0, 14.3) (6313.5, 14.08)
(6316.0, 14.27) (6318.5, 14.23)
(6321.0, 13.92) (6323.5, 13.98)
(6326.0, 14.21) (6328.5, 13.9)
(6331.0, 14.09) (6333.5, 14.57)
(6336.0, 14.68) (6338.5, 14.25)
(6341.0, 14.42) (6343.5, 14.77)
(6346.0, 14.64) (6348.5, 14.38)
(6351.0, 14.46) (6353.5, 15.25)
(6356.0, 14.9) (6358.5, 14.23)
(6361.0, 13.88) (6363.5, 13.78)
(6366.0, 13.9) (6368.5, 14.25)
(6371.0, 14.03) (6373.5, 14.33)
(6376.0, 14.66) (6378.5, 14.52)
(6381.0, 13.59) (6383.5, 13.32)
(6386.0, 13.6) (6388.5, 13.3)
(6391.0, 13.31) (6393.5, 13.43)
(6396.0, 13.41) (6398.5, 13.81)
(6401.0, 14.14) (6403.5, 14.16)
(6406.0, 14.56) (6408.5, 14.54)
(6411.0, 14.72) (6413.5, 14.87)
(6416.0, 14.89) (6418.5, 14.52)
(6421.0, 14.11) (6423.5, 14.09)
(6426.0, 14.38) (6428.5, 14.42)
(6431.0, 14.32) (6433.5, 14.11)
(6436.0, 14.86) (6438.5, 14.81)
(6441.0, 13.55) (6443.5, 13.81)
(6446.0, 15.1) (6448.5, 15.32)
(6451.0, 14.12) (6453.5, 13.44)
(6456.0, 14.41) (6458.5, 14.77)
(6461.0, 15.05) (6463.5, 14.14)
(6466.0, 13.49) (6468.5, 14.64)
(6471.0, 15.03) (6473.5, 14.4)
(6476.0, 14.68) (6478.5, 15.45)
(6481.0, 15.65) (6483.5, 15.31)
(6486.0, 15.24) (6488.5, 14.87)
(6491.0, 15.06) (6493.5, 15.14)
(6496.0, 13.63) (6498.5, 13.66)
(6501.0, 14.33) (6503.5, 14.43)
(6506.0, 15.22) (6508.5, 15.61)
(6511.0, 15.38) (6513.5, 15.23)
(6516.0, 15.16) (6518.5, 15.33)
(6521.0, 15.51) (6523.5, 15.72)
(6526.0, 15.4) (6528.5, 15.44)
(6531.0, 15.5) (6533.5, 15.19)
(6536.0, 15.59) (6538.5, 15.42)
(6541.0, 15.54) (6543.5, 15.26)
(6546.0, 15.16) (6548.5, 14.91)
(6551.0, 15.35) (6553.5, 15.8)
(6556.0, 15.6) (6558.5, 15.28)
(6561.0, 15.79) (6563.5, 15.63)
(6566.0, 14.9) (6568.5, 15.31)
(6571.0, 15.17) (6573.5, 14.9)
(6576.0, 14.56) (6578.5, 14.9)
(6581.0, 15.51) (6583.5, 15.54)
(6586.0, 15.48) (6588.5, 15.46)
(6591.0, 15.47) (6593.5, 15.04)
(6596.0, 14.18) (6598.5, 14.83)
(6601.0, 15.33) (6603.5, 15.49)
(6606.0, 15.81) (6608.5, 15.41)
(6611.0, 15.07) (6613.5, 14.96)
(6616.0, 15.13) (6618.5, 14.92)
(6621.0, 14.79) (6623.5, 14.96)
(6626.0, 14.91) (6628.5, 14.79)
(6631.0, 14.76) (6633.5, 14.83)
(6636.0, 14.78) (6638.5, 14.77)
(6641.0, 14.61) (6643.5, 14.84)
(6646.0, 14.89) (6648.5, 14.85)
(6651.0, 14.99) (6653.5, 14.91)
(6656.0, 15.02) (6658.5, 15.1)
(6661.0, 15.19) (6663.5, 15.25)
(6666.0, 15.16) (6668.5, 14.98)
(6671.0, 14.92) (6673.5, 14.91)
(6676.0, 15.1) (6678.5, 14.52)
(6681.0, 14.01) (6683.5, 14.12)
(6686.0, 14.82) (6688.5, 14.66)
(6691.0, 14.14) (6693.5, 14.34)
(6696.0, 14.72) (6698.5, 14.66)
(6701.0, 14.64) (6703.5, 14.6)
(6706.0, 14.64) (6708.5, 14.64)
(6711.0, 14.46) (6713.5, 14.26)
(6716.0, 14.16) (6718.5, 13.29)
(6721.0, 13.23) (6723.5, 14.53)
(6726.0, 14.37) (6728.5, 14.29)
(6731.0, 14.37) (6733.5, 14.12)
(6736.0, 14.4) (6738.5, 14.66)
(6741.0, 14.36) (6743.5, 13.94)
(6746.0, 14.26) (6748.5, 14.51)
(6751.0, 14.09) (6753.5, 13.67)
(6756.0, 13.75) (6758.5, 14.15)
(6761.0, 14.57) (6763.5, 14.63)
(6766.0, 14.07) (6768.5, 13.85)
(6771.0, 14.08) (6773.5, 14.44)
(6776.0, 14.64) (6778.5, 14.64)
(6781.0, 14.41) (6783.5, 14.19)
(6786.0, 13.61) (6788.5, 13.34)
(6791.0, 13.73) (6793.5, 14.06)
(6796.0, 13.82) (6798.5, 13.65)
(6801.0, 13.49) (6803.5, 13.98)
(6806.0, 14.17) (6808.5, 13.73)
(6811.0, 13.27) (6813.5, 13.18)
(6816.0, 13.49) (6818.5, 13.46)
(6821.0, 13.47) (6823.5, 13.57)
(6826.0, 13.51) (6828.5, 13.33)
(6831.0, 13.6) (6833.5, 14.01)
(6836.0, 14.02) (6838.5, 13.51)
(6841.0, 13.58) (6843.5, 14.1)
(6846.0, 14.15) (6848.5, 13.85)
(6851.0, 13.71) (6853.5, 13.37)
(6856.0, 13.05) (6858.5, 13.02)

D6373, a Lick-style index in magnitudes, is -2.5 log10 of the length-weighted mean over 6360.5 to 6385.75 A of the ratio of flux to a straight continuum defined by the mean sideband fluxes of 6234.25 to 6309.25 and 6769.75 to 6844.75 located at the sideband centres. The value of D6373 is -0.06 mag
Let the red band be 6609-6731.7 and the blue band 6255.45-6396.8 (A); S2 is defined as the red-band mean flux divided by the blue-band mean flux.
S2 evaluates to 1.06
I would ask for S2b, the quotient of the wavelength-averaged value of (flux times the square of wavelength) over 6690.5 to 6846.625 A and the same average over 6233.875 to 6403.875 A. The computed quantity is 1.18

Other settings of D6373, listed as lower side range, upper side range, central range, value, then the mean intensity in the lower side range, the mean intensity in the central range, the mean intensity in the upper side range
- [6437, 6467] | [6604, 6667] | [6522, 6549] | -0.054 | 14.3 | 15.4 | 15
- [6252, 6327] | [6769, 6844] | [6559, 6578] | -0.117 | 13.4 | 15.2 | 13.8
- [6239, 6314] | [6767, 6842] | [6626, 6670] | -0.100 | 13.2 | 14.9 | 13.8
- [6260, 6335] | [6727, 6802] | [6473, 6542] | -0.097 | 13.6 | 15.1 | 14.1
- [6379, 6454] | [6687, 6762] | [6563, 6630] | -0.066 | 14.2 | 15.1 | 14.3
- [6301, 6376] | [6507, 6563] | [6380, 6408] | 0.064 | 14.2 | 13.7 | 15.4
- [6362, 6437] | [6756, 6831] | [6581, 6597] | -0.091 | 14.1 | 15.2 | 13.9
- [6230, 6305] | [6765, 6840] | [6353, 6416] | -0.074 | 13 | 14.1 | 13.8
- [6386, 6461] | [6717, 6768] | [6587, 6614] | -0.074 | 14.3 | 15.2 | 14.2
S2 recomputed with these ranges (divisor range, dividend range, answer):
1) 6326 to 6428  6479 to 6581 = 1.07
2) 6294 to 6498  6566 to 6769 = 1.03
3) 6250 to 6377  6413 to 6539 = 1.07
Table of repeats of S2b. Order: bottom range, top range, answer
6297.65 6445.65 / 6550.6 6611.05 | 1.15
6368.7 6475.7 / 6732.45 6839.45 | 1.09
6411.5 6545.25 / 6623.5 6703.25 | 1.06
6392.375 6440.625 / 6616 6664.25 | 1.12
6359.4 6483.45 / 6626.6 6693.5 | 1.11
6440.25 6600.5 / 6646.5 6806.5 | 1.02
